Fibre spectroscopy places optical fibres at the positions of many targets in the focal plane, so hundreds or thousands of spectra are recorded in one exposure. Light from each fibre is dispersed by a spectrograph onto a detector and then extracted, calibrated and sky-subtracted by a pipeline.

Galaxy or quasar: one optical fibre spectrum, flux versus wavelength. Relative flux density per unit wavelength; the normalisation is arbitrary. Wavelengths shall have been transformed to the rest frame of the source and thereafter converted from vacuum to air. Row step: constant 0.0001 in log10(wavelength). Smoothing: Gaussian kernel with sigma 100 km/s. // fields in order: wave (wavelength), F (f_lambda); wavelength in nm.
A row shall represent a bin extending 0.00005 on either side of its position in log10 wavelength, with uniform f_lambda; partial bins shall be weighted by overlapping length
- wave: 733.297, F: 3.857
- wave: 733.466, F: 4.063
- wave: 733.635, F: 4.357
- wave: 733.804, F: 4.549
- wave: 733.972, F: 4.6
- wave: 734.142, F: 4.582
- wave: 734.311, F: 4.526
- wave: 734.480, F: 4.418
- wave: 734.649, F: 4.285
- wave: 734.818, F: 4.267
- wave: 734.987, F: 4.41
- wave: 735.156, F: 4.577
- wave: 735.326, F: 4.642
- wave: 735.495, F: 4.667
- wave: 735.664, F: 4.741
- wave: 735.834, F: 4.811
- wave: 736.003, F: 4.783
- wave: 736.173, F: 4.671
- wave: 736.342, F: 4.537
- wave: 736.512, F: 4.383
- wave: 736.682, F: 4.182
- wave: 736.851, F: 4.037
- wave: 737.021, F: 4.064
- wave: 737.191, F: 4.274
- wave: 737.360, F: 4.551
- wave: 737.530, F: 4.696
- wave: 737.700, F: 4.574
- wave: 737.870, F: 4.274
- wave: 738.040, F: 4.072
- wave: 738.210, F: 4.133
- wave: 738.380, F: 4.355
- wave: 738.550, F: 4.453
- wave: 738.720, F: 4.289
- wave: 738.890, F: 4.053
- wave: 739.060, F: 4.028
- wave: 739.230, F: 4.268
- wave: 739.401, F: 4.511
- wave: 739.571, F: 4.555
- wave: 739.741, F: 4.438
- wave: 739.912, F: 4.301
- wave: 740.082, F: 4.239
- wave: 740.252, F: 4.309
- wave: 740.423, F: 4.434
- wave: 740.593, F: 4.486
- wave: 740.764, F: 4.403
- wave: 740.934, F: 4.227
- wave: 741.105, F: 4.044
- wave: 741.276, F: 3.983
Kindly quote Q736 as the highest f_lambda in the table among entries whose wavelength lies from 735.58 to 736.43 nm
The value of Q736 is 4.811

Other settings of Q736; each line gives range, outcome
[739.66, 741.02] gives 4.486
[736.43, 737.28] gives 4.383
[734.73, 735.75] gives 4.741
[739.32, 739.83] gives 4.555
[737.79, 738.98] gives 4.453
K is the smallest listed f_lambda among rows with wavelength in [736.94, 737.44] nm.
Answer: 4.064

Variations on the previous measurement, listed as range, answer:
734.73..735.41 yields 4.267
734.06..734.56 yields 4.418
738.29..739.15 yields 4.028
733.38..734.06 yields 4.063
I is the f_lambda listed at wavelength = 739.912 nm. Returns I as 4.301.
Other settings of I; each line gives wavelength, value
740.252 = 4.309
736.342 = 4.537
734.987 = 4.41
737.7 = 4.574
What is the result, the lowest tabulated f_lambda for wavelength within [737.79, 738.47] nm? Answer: 4.072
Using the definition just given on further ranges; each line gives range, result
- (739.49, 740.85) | 4.239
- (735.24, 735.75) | 4.642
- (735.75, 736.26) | 4.671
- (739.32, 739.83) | 4.438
